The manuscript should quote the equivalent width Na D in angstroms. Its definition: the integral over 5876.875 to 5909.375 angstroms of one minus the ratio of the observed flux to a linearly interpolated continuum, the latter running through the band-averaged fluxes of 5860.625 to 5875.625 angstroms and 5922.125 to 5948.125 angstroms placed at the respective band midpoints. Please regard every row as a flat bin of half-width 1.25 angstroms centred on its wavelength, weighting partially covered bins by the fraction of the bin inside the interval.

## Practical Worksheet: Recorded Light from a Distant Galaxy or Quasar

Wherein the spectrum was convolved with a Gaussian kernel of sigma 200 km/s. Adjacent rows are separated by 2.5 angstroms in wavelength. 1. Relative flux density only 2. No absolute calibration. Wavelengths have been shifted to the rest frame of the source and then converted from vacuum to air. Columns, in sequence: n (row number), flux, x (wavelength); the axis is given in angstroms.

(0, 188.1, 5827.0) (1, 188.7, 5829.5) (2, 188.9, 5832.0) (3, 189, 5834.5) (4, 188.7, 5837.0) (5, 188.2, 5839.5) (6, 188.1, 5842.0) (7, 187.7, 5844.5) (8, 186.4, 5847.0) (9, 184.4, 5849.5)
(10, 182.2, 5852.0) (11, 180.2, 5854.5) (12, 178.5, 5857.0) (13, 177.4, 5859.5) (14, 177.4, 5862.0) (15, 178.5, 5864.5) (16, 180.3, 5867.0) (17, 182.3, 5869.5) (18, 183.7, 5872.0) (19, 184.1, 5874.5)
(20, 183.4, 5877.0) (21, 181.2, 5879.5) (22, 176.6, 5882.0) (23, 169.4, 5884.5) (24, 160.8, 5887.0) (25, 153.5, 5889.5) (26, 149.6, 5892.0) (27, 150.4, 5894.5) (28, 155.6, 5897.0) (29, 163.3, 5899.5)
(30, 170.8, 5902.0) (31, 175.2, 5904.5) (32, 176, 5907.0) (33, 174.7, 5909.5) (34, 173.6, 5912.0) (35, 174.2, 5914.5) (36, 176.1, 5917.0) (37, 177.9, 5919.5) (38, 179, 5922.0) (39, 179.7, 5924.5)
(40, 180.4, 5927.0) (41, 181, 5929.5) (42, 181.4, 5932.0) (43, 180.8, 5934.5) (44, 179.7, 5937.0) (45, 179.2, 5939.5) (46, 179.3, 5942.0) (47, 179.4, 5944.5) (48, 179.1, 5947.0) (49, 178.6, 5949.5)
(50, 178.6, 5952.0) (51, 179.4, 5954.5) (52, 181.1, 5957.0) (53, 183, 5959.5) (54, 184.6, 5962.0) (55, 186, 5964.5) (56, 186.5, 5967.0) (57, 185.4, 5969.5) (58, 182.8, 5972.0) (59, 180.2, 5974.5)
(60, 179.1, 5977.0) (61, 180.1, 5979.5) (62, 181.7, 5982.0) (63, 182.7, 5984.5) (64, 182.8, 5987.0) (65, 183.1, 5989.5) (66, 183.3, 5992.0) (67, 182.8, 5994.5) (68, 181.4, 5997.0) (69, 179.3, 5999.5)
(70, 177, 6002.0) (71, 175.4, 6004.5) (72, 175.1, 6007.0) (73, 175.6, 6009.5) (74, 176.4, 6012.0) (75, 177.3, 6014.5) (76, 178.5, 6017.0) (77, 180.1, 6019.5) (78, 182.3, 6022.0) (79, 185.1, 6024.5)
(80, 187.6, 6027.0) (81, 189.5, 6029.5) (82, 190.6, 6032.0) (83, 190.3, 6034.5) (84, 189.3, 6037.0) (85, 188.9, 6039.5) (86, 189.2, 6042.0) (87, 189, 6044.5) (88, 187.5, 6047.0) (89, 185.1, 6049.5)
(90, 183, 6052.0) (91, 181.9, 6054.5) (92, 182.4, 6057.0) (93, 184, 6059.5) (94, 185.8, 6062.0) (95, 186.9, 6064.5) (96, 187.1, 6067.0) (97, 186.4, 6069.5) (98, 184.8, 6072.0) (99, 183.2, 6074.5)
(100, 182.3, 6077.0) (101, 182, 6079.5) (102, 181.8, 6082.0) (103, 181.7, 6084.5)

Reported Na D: 2.6 angstroms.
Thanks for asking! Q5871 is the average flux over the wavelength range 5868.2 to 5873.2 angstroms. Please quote 183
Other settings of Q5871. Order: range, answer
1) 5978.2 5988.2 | 182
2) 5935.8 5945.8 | 179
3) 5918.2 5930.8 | 180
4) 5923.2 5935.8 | 181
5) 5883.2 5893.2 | 158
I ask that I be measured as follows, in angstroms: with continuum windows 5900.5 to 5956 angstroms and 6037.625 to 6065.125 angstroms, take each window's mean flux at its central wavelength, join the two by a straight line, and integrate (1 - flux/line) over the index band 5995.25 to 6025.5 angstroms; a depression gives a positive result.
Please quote 0.8 angstroms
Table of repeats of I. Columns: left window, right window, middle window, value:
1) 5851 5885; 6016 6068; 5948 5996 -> 0.34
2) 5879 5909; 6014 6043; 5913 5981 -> -2.83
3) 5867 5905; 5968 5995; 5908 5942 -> -0.69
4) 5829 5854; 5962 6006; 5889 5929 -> 3.17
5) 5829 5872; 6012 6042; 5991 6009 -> 0.58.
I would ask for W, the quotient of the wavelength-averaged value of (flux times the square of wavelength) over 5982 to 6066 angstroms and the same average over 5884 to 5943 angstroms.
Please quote 1.11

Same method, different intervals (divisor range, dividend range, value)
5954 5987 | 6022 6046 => 1.05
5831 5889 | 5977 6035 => 1.05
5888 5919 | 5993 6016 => 1.11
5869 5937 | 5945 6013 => 1.07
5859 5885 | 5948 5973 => 1.05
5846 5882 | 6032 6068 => 1.10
